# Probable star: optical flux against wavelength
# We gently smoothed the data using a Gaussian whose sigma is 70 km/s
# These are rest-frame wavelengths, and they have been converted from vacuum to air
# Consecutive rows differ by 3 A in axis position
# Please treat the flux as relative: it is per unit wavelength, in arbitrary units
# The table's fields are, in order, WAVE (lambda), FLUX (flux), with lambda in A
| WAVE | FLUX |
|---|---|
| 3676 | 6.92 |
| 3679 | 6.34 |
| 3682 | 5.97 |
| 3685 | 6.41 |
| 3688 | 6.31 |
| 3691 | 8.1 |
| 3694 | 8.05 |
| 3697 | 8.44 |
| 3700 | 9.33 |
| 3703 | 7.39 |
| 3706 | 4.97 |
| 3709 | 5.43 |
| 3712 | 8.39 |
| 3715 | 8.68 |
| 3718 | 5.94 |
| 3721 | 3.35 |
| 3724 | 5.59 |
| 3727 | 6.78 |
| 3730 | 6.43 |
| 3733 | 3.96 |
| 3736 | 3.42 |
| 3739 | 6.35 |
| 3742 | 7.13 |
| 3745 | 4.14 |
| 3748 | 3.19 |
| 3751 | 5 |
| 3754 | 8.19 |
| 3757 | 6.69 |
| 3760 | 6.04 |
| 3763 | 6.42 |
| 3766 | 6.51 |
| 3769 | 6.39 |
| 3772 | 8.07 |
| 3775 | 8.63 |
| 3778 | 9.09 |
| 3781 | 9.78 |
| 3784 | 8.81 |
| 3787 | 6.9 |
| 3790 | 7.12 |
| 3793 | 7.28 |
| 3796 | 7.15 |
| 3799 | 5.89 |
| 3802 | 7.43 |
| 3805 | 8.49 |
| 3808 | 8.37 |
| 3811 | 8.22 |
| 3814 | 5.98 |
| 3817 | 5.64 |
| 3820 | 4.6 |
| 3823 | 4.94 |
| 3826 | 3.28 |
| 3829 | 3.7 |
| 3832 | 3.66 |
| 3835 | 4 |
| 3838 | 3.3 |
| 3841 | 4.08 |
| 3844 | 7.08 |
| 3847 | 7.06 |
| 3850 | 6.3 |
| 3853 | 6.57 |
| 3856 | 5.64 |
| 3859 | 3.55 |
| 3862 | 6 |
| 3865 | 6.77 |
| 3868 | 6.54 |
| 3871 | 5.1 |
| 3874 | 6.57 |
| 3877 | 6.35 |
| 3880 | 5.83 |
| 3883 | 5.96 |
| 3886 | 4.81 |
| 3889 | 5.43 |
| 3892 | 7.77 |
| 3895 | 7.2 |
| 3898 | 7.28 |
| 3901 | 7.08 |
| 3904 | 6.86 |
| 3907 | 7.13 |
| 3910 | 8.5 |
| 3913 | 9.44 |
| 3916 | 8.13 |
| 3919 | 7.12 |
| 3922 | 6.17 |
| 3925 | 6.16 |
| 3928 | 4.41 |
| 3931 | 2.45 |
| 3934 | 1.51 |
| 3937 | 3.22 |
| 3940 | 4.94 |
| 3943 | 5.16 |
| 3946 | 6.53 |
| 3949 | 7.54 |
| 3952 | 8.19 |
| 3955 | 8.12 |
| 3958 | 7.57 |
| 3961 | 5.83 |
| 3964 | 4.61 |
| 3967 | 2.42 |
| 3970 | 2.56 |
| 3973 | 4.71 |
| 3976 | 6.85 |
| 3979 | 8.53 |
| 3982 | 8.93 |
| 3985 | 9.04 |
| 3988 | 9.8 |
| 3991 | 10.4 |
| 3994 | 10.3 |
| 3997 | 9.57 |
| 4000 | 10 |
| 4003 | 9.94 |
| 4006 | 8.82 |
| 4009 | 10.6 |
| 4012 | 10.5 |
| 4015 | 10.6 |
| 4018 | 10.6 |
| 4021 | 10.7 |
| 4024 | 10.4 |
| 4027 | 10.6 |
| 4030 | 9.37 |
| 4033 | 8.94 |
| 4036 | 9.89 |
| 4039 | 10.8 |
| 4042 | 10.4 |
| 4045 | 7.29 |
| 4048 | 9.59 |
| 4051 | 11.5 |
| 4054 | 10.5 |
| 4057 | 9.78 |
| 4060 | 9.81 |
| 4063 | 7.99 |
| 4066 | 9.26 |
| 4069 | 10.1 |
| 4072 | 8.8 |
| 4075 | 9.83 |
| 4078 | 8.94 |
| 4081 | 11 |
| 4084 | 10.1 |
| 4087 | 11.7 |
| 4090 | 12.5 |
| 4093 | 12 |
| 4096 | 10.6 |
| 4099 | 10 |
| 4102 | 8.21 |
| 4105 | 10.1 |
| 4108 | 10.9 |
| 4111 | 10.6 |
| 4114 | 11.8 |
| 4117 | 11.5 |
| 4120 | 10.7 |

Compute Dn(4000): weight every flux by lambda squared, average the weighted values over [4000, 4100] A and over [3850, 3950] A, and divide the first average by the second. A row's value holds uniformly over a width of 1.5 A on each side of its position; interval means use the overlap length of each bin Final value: 1.80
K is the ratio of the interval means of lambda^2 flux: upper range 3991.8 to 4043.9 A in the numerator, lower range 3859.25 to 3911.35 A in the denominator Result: 1.7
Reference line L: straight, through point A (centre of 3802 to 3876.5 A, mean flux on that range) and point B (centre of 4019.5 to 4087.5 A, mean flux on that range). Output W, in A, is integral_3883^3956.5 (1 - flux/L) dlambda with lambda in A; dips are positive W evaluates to 9.4 A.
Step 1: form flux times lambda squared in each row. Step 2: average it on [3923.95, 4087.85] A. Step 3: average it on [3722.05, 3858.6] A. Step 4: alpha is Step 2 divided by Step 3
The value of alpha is 1.51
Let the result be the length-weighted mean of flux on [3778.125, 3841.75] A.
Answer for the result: 6.21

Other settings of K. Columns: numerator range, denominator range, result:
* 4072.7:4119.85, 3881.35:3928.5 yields 1.70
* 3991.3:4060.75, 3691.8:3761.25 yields 1.88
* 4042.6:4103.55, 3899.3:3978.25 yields 1.81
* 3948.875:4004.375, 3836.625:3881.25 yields 1.40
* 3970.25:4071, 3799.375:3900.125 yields 1.76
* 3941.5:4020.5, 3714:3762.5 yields 1.61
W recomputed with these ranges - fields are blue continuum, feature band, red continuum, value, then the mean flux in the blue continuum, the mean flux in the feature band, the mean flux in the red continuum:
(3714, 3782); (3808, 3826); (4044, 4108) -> 3.0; 6.3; 5.87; 10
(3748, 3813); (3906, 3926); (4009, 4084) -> 2.5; 7.34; 7.57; 9.9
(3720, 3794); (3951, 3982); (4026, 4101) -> 9.9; 6.47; 6.05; 10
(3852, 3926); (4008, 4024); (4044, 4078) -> -3.4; 6.56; 10.6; 9.5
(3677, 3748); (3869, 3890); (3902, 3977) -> 0.8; 6.32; 5.75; 5.85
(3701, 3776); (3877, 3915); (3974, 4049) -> 5.8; 6.13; 6.93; 9.67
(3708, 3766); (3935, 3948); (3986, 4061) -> 5.8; 5.87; 4.93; 10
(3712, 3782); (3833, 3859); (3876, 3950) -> 3.6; 6.36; 5.36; 6.11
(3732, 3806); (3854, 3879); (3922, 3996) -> 2.5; 6.73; 5.83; 6.26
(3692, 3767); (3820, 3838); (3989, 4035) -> 8.7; 6.24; 3.92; 10.1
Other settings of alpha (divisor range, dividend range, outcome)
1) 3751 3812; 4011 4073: 1.50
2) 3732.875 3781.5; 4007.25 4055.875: 1.82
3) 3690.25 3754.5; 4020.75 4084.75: 1.86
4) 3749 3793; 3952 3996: 1.09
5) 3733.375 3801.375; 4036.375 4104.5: 1.75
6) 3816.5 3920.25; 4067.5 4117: 1.96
